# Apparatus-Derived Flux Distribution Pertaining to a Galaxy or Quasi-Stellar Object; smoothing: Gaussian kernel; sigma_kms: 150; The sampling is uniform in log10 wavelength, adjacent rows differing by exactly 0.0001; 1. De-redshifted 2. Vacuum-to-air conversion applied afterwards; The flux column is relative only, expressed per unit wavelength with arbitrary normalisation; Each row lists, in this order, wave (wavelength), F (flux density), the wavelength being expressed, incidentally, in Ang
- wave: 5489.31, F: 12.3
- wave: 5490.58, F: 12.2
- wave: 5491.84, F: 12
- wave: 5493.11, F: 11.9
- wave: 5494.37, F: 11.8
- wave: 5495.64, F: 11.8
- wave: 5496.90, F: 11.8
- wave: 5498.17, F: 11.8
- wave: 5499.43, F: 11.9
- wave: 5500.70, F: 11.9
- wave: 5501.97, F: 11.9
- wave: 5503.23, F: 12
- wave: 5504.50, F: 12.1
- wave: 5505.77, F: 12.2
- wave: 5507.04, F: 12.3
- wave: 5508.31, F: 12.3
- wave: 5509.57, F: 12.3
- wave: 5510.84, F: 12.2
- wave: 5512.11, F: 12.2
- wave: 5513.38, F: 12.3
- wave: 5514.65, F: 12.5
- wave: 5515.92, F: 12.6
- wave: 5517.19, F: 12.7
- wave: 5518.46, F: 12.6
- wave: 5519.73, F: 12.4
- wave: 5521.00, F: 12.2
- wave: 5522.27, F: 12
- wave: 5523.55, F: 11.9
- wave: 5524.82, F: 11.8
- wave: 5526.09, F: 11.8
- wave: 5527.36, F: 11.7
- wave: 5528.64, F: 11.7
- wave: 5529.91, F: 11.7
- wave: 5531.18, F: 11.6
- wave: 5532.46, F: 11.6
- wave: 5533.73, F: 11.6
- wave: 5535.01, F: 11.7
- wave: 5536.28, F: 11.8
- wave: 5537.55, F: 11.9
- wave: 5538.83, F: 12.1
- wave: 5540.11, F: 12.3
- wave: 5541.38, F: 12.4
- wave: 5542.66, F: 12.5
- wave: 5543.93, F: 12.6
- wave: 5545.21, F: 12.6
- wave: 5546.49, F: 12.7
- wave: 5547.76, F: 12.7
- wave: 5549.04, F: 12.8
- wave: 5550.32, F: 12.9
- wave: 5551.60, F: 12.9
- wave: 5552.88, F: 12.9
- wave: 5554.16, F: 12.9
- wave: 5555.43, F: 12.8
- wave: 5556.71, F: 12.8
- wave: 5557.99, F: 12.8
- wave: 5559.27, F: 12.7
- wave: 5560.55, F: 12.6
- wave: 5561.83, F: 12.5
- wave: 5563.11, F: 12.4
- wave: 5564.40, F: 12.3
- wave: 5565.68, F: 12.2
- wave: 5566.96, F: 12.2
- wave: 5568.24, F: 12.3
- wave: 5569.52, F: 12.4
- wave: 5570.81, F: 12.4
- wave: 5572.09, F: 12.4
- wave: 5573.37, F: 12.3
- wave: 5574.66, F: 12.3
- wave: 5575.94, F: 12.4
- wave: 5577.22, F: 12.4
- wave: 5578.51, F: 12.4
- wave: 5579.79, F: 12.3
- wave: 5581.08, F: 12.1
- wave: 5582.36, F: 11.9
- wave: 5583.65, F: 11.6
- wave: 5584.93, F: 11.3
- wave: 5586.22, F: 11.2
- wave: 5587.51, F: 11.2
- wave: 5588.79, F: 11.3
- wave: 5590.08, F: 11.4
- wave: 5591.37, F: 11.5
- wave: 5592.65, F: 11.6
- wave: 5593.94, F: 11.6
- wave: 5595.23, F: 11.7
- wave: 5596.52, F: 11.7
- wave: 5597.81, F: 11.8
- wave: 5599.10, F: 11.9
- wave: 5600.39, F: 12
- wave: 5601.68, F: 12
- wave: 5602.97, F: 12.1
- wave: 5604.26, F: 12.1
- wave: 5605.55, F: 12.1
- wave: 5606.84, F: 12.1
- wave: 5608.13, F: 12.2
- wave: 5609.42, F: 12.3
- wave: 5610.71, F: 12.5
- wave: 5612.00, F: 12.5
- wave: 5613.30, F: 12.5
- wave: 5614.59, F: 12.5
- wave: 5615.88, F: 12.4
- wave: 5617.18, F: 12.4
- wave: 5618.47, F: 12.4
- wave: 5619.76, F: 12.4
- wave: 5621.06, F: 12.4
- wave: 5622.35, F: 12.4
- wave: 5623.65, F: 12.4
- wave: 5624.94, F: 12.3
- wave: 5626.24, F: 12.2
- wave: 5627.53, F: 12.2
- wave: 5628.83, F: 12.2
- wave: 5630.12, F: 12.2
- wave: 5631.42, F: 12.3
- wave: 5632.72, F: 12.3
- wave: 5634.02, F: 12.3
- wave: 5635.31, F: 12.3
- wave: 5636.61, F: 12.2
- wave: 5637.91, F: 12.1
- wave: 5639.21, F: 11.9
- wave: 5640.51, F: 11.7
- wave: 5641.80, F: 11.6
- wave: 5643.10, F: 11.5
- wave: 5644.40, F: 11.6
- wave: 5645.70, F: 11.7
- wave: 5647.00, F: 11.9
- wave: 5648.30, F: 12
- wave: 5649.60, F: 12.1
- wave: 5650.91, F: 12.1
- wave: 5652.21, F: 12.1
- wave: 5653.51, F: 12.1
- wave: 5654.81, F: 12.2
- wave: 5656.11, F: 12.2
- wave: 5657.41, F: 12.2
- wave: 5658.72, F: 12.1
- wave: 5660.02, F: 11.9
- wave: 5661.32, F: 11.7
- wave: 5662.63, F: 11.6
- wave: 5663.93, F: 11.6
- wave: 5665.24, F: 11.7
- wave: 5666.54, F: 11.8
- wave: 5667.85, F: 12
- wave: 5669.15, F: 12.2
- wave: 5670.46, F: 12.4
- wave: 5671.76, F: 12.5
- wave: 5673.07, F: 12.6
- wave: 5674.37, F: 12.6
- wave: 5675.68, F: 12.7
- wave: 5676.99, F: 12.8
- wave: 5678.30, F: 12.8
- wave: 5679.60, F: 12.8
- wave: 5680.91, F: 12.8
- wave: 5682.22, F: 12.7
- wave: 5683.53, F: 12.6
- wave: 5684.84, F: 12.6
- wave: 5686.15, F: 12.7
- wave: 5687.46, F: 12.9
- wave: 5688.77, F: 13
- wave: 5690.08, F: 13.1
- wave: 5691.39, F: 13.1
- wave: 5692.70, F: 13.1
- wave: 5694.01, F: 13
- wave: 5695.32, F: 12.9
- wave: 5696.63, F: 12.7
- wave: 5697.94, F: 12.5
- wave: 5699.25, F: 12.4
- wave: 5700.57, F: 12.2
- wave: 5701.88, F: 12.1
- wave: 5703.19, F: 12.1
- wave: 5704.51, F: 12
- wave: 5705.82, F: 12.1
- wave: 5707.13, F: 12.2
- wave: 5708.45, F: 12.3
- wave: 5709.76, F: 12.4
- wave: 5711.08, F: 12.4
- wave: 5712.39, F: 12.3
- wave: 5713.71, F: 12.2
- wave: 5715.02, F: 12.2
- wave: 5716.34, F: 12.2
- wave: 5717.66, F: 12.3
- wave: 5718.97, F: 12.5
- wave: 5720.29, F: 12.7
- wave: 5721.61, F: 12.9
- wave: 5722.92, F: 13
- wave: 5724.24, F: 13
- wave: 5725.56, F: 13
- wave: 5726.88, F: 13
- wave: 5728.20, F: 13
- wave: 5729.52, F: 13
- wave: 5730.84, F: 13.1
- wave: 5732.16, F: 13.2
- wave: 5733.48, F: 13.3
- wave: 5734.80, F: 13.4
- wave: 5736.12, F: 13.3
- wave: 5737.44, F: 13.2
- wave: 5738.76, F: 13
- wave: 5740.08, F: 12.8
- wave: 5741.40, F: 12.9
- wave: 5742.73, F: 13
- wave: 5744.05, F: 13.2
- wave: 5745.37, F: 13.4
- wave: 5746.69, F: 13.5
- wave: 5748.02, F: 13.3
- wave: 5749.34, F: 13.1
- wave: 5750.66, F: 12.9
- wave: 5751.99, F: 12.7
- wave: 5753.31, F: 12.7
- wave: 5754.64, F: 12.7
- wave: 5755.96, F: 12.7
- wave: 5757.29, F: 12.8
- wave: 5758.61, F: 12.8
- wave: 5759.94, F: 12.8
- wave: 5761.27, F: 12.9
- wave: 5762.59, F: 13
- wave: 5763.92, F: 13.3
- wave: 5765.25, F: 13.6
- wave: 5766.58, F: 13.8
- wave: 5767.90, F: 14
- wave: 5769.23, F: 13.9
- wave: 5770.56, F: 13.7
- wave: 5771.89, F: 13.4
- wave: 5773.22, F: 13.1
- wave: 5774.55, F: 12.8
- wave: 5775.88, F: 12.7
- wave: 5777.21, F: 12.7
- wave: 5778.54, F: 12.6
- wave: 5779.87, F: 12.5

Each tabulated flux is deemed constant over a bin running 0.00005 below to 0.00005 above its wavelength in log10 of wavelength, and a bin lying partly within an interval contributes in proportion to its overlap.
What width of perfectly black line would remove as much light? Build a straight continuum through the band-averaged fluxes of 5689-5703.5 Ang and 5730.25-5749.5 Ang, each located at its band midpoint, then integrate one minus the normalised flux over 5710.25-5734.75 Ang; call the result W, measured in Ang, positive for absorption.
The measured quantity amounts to 0.44 Ang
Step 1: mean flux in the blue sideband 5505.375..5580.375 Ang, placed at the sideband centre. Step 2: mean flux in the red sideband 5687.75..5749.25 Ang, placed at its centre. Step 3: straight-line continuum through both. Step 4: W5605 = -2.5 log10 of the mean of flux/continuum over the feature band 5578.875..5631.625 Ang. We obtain 0.040 mag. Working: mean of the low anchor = 12.3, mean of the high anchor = 12.8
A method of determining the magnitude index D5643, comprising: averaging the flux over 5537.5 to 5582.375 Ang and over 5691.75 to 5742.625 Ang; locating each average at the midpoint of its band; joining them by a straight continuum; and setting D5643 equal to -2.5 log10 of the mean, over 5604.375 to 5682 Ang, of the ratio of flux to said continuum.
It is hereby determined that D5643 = 0.03 mag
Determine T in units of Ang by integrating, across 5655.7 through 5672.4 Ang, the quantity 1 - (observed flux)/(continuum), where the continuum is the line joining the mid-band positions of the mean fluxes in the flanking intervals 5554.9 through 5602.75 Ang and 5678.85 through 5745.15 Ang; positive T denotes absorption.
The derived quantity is 0.7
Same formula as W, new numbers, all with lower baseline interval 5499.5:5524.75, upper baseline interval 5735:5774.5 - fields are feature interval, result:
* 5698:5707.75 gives 0.6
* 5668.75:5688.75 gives 0.3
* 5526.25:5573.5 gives 0.1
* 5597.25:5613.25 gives 0.5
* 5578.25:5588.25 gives 0.6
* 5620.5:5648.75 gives 1.4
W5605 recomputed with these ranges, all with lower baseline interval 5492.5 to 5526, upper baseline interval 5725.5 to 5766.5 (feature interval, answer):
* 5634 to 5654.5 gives 0.06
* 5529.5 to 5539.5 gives 0.04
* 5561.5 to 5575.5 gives 0.00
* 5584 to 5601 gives 0.08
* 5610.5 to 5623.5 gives 0.01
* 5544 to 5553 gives -0.04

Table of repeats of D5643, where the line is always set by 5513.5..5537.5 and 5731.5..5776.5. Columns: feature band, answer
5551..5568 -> -0.04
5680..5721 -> 0.03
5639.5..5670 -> 0.07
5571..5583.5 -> 0.00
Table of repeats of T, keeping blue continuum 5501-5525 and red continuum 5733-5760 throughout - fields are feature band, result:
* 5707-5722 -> 0.6 Ang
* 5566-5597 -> 1.4 Ang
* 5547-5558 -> -0.4 Ang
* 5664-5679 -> 0.5 Ang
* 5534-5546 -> 0.1 Ang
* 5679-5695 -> 0.0 Ang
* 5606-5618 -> 0.2 Ang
